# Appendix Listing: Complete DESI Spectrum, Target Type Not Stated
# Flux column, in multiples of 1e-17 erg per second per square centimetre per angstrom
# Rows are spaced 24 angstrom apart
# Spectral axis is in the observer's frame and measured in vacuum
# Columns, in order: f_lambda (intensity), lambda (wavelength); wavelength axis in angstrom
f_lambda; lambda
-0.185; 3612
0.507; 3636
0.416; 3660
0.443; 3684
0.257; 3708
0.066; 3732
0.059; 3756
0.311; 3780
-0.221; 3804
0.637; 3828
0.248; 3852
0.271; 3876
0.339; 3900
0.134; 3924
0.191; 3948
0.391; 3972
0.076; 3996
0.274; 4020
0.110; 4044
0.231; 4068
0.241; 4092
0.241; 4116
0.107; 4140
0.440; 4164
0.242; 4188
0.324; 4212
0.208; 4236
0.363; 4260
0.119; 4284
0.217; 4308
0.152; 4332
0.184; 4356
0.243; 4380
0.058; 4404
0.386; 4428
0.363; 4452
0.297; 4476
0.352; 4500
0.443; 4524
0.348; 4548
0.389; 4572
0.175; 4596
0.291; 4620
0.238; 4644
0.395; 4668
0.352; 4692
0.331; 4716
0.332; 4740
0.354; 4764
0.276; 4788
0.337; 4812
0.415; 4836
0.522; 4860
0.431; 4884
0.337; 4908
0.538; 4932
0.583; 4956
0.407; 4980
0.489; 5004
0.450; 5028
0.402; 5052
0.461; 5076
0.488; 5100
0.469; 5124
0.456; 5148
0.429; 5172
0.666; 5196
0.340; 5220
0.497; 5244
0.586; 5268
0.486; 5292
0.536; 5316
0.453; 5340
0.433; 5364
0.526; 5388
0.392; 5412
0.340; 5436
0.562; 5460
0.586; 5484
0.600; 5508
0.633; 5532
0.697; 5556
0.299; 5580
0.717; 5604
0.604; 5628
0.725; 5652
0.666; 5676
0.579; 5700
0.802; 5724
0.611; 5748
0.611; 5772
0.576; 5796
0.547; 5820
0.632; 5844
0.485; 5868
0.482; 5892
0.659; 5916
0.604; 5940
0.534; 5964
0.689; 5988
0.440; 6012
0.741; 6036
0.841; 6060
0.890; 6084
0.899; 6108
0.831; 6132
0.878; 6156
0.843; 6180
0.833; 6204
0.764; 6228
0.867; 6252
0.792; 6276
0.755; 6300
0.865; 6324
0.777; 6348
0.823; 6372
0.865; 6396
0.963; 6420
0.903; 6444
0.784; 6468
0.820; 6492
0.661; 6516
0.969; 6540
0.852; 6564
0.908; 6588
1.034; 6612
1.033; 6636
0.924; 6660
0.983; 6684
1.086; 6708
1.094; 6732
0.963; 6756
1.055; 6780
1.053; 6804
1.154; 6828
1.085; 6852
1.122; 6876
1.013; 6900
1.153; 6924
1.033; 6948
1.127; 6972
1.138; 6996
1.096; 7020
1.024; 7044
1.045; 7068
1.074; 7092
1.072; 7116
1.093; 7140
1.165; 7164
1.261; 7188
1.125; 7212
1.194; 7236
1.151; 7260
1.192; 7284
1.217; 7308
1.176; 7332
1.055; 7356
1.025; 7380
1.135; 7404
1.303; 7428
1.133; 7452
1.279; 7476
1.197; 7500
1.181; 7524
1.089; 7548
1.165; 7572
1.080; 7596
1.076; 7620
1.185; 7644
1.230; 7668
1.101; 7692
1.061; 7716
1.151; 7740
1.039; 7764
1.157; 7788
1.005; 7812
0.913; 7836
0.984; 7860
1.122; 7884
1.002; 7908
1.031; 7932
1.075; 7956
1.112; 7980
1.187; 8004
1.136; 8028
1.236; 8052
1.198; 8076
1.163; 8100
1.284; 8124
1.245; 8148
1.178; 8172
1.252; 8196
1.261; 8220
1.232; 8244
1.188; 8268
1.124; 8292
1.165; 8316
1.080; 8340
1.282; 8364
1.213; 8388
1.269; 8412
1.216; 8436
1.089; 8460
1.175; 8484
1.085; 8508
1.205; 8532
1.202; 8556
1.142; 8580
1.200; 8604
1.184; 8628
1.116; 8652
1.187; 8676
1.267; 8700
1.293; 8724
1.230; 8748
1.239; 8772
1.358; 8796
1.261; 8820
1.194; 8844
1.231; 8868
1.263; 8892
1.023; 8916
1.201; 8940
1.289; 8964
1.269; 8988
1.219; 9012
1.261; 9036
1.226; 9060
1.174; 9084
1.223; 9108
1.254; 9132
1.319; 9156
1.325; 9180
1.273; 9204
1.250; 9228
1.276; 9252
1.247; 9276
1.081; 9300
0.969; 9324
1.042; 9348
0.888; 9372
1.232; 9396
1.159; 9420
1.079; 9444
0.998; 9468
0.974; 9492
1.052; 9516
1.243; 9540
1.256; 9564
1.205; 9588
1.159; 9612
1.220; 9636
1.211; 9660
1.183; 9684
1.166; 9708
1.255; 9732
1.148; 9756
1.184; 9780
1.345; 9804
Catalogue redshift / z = 0.51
